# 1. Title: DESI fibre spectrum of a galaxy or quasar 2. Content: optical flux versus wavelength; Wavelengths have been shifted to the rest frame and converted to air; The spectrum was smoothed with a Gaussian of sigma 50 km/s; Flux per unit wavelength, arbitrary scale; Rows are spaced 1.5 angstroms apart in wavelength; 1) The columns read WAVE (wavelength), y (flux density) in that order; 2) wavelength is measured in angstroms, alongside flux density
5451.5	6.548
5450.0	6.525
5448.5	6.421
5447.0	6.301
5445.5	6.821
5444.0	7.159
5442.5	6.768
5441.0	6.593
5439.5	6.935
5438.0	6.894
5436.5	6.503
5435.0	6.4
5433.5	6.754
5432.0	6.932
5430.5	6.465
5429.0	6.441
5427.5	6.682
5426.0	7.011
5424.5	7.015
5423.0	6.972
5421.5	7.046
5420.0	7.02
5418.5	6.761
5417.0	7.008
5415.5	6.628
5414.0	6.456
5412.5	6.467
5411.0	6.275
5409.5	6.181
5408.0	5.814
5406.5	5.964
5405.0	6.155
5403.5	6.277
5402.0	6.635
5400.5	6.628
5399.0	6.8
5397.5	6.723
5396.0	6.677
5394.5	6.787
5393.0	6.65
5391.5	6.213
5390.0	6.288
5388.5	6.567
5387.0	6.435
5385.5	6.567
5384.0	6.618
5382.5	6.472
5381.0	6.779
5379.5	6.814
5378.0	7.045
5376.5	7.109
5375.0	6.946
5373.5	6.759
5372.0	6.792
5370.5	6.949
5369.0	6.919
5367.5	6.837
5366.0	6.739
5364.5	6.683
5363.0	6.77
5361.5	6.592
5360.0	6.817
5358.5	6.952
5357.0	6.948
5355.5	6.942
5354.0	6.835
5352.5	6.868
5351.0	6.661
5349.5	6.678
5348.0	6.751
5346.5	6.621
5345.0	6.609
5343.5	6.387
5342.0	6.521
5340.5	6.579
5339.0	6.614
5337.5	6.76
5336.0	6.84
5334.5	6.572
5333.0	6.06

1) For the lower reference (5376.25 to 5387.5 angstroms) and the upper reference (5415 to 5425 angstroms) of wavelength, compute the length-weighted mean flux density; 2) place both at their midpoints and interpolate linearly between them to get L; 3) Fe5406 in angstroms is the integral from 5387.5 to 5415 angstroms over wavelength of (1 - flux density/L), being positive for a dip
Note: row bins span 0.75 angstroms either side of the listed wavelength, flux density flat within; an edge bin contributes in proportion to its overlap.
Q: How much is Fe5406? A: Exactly 1.6 angstroms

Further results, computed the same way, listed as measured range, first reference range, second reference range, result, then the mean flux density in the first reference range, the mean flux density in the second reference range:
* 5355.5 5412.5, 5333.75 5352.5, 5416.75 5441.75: 0.7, 6.64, 6.79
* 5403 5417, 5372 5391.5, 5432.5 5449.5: 0.8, 6.68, 6.69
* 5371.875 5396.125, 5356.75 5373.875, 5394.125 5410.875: -0.2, 6.81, 6.41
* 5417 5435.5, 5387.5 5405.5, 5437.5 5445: -0.1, 6.54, 6.87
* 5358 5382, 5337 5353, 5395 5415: -1.1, 6.64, 6.4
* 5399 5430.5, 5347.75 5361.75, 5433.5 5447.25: 0.8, 6.81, 6.73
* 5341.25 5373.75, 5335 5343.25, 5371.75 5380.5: 0.1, 6.64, 6.91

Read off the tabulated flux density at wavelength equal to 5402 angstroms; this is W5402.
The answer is 6.635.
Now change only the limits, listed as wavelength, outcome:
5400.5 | 6.628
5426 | 7.011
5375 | 6.946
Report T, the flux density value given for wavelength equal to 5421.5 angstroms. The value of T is 7.046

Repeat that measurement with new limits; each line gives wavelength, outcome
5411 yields 6.275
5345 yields 6.609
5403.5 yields 6.277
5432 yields 6.932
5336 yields 6.84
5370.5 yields 6.949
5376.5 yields 7.109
